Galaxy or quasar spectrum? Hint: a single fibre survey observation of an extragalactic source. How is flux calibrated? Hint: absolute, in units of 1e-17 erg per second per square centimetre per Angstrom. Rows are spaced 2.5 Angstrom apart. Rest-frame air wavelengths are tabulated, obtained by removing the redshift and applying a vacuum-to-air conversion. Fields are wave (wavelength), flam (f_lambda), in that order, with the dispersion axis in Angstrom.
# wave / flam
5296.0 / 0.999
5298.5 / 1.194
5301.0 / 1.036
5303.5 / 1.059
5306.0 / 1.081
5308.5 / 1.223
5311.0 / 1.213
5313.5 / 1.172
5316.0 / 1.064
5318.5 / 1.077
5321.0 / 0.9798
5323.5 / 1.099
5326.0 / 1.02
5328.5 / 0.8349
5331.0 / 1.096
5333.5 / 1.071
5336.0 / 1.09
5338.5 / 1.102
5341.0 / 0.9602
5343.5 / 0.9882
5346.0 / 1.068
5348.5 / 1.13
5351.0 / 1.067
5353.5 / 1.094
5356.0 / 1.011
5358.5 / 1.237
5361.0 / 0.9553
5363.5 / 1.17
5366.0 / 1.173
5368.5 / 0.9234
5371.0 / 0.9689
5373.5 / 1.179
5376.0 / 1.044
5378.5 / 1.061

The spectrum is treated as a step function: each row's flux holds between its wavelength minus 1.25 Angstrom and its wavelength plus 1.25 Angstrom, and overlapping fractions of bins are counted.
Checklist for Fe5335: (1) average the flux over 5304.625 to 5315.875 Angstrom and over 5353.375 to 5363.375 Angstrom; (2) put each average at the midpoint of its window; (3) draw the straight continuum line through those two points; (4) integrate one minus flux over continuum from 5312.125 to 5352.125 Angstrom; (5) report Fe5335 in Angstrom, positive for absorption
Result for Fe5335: 2.6 Angstrom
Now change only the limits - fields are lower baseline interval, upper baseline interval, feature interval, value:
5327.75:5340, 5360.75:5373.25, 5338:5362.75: -0.3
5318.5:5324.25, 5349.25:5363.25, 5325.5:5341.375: 0.4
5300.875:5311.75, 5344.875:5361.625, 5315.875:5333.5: 1.4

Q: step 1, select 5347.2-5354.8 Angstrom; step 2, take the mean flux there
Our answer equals 1.1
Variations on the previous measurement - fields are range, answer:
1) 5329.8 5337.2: 1.09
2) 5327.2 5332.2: 0.965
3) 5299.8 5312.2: 1.12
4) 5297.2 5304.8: 1.1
